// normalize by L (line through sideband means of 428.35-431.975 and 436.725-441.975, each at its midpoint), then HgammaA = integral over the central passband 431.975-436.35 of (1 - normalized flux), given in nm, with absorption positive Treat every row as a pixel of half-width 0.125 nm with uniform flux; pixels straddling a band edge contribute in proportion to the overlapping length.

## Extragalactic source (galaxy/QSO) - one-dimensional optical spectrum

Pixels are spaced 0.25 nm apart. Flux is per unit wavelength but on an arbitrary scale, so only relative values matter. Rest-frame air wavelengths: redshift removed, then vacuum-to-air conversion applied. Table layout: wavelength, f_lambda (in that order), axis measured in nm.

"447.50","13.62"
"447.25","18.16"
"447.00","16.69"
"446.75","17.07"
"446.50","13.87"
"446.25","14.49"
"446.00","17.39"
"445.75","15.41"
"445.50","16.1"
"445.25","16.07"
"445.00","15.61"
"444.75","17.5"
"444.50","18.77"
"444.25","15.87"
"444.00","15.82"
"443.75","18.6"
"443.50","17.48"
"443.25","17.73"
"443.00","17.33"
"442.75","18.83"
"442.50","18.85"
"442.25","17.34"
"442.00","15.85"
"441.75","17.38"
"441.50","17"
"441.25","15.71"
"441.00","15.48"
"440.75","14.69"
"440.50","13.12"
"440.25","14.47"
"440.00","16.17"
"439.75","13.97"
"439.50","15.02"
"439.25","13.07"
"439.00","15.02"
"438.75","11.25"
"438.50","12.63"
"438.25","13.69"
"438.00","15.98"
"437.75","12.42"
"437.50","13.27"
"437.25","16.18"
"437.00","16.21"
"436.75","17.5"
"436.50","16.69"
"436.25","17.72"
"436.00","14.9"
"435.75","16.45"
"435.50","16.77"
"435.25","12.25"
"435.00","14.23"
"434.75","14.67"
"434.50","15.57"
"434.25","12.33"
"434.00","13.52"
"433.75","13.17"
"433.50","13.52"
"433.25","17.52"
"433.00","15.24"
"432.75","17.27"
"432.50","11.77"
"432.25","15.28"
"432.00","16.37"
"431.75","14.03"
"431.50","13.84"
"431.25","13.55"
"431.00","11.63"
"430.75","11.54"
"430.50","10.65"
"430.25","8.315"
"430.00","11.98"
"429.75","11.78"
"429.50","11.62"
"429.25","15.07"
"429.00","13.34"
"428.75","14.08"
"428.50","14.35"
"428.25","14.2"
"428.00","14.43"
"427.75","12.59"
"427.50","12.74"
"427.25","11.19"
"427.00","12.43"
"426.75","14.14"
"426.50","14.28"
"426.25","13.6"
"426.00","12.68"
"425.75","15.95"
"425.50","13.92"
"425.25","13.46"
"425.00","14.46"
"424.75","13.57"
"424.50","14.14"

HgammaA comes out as -0.419 nm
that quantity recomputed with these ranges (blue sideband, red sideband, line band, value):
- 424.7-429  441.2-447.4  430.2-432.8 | 0.25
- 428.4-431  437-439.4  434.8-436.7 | -0.31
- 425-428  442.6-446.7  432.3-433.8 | -0.02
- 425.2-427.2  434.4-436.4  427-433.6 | 0.50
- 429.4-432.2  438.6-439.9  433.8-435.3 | -0.10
